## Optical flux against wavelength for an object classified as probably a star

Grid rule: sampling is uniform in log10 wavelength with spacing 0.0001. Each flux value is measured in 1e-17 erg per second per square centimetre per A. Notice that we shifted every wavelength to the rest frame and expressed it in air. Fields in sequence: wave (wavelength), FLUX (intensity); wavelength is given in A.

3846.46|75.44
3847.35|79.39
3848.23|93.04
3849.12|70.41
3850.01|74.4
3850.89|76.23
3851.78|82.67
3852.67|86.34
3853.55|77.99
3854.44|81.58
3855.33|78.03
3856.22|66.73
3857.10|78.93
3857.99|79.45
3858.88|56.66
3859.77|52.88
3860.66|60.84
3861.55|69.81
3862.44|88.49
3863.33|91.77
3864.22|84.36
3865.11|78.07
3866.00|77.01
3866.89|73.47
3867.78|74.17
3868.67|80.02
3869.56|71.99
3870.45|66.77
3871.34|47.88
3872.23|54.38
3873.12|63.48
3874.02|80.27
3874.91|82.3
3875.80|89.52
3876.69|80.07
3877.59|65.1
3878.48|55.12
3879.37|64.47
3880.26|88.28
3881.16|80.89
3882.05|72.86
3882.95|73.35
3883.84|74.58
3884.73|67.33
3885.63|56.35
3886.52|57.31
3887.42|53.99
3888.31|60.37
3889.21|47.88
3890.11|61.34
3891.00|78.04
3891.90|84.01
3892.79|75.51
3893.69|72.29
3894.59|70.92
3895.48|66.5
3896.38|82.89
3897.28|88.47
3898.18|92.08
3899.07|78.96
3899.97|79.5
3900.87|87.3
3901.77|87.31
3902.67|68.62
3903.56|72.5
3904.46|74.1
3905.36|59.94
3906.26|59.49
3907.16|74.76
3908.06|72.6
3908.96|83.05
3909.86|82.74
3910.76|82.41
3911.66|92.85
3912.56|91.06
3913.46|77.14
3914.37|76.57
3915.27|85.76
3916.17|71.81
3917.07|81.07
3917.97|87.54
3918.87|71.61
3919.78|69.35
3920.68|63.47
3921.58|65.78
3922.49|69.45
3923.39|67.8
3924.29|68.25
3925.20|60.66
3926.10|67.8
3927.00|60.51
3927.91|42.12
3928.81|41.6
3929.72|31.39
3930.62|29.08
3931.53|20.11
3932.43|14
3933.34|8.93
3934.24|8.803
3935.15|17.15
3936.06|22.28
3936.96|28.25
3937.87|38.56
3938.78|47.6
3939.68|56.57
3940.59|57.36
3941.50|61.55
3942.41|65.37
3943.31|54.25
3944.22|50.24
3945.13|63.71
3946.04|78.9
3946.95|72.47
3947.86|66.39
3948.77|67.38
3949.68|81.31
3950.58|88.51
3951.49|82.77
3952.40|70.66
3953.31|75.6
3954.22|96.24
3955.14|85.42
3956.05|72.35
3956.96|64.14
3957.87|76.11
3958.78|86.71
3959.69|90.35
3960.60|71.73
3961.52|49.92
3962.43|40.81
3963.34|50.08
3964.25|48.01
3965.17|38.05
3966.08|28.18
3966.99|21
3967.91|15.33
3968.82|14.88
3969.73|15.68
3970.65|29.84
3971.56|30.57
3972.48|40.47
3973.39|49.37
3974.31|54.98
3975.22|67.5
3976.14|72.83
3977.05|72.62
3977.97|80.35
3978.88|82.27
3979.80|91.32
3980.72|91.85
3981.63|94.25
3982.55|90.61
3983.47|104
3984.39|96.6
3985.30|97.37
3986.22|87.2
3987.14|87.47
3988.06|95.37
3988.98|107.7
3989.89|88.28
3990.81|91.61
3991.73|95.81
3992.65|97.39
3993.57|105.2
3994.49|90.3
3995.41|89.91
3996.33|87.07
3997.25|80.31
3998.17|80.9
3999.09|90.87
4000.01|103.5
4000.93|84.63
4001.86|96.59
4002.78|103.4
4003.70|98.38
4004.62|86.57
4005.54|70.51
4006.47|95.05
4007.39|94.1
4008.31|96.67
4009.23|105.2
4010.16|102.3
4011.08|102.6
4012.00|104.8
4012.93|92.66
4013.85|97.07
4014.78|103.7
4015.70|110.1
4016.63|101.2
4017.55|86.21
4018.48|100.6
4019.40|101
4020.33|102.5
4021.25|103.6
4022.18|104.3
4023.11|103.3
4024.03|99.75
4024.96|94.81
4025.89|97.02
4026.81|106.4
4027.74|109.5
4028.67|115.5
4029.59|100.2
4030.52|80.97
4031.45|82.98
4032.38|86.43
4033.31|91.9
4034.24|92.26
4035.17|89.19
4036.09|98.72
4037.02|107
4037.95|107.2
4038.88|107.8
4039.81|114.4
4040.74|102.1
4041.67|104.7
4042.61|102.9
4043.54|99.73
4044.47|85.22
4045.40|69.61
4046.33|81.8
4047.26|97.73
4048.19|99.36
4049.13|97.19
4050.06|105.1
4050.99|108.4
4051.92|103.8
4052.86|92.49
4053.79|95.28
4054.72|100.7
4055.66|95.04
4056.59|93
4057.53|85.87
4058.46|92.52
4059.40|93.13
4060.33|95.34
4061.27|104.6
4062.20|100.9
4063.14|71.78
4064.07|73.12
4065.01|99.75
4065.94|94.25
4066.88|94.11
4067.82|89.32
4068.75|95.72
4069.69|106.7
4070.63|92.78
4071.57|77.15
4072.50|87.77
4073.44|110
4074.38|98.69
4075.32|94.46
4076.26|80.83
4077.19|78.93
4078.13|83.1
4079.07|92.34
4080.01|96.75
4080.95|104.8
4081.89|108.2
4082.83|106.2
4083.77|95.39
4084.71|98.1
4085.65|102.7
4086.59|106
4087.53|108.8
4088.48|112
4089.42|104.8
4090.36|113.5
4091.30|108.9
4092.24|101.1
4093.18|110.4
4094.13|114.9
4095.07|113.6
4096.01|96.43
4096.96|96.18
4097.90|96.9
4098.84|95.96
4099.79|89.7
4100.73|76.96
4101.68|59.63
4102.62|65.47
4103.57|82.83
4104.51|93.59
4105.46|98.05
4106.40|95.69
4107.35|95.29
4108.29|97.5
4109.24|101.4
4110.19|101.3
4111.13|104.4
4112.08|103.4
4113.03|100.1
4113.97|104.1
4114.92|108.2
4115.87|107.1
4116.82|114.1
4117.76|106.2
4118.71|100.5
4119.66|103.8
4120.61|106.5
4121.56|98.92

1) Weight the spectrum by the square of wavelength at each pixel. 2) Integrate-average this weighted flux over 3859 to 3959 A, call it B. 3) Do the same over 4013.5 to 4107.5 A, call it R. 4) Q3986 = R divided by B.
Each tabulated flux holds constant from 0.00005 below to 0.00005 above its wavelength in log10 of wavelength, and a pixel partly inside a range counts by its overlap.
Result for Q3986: 1.6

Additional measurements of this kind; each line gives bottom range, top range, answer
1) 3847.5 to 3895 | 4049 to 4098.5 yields 1.50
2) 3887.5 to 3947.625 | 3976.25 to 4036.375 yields 1.57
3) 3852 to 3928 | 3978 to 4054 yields 1.40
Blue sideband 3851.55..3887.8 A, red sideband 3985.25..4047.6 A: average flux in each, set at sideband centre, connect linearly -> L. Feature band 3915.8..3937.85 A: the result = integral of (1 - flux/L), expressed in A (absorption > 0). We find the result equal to 8.9 A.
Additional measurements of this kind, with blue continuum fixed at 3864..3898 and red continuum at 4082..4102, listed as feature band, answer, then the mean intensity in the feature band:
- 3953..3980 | 8.58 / 56.6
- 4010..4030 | -2.44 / 102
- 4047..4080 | 1.02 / 93.8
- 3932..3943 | 6.03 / 35.8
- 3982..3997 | -1.37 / 94.3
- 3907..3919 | -0.87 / 81.2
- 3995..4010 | -0.59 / 91.7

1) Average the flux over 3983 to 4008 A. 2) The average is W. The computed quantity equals 92.8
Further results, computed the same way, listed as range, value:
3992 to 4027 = 96.5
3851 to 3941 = 67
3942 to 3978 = 59.3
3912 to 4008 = 67.8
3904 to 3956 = 62.2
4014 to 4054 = 98.7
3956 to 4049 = 85.2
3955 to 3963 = 70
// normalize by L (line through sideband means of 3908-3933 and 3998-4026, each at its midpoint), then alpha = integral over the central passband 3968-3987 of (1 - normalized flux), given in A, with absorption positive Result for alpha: 4.05 A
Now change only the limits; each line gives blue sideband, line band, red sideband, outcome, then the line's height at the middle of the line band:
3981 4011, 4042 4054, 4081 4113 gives 0.11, 96.3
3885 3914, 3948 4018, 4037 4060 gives 7.04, 87.2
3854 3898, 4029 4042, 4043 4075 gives -0.96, 91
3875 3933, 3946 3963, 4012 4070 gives 1.08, 79.5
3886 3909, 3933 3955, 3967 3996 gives 4.84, 73.5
